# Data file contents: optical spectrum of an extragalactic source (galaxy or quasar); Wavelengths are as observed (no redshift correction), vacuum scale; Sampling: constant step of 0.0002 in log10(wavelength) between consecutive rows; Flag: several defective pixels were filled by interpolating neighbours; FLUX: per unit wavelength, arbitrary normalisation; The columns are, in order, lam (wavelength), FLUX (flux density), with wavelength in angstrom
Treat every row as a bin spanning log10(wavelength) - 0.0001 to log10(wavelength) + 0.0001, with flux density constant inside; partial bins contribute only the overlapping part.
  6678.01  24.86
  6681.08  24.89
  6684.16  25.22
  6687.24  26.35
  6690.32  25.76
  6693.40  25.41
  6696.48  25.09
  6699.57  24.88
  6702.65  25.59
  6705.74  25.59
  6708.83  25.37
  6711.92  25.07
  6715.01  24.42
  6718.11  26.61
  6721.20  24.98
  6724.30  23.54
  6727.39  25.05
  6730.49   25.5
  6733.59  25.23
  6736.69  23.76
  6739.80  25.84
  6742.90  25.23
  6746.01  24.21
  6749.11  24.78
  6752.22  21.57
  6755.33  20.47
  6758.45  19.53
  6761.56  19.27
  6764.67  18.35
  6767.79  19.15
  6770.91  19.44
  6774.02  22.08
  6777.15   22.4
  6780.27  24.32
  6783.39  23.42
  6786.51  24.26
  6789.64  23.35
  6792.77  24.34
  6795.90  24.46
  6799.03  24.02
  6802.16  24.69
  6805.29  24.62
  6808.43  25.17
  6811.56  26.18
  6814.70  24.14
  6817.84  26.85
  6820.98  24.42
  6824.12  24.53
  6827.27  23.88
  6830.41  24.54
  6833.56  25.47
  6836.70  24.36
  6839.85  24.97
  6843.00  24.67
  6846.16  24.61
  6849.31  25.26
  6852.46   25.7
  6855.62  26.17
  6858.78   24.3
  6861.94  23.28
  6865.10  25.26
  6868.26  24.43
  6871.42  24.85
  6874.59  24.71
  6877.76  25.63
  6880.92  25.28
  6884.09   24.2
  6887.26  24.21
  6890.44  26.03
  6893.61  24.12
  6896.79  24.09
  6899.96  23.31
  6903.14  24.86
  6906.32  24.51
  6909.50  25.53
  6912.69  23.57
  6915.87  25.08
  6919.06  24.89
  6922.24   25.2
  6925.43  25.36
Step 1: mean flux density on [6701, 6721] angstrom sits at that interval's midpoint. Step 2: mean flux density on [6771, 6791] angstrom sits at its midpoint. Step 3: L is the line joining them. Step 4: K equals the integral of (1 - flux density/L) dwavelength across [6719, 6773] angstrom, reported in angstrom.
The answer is 3.4 angstrom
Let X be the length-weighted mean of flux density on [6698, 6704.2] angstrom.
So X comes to 25.2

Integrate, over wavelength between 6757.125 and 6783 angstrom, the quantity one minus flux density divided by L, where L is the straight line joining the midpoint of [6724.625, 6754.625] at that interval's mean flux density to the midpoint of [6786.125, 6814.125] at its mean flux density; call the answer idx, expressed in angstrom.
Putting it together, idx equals 4.0 angstrom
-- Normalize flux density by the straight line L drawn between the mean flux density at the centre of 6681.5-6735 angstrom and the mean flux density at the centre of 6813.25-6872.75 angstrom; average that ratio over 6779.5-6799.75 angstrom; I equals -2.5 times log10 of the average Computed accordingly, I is 0.04 mag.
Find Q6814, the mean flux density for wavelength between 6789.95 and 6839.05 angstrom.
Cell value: 24.7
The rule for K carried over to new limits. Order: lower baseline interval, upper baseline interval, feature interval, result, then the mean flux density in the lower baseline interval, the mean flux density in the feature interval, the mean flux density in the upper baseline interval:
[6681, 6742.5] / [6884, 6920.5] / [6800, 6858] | -0.45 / 25.2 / 25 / 24.5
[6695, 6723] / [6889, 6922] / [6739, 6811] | 6.34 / 25.3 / 22.8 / 24.6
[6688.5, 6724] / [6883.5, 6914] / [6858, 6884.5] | -0.13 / 25.3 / 24.7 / 24.5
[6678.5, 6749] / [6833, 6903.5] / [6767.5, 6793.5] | 2.44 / 25.2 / 22.6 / 24.8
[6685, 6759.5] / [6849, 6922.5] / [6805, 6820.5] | -0.44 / 24.6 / 25.4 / 24.8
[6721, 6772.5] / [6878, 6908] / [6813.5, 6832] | -0.86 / 22.6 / 24.7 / 24.6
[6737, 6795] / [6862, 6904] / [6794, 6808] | -0.88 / 22.4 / 24.5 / 24.6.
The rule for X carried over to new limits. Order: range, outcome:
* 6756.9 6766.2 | 19.1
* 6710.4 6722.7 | 25.3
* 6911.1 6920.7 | 24.5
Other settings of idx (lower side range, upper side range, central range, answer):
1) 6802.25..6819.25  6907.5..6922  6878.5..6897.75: 0.2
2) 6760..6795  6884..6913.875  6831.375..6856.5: -1.9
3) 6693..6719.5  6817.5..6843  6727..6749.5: 0.2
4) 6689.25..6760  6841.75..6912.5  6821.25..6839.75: 0.1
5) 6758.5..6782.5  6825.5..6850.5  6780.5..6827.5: -3.9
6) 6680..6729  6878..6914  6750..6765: 2.9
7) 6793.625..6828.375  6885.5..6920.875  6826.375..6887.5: -0.3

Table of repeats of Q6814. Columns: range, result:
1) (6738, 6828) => 23.3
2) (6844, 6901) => 24.8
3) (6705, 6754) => 24.8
